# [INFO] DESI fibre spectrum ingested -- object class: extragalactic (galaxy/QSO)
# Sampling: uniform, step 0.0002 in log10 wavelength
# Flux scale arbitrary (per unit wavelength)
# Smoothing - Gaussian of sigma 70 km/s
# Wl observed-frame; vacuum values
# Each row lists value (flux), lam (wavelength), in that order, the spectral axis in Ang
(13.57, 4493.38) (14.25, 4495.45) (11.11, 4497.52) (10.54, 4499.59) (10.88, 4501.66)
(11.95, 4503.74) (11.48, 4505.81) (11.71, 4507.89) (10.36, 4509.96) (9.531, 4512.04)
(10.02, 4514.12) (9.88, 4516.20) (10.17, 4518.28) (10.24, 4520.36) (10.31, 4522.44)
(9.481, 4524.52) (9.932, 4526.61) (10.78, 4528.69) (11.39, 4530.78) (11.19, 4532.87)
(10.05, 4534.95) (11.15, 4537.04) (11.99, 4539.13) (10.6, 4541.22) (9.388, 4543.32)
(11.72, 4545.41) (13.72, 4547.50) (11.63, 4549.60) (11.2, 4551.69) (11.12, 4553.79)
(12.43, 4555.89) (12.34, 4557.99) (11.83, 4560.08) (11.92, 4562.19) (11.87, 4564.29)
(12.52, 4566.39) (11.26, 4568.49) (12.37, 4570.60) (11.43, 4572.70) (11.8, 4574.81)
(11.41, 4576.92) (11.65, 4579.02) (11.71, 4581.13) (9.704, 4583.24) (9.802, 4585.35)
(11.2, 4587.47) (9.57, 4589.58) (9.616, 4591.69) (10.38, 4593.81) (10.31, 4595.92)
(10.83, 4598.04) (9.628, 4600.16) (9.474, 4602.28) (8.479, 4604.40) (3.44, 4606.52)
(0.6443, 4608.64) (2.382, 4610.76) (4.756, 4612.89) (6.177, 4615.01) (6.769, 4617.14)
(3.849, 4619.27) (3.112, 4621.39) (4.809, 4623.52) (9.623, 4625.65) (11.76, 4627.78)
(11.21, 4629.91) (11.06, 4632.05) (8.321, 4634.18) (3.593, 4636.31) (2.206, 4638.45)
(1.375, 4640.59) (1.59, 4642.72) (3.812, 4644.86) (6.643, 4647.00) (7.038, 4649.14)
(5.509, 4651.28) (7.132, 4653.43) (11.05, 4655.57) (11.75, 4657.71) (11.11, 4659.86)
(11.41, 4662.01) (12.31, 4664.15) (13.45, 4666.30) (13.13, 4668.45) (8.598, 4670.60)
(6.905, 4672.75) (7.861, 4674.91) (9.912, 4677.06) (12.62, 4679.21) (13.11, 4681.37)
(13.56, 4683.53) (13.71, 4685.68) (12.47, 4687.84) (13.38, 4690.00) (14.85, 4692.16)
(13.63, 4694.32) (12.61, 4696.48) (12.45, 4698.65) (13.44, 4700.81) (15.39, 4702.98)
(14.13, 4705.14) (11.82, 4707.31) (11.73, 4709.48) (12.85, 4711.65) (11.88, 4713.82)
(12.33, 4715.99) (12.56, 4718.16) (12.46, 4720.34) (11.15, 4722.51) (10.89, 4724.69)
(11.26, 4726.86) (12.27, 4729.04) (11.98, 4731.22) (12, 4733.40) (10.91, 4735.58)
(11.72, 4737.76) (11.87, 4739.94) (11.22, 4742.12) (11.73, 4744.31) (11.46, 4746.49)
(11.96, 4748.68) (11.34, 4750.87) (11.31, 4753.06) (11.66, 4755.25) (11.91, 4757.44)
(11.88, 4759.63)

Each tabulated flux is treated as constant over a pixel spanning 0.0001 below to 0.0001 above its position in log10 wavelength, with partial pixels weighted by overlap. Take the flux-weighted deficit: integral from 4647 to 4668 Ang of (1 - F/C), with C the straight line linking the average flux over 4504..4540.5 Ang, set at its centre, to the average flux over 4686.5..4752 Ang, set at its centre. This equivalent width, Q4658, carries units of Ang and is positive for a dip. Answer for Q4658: 3.2 Ang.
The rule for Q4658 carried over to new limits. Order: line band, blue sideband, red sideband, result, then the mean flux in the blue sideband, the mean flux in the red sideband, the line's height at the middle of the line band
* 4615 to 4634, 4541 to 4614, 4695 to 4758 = 5.4 Ang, 10.1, 12.1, 10.7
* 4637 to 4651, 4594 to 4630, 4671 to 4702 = 8.1 Ang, 6.86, 12.1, 9.12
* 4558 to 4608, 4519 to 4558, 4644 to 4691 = 1.5 Ang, 11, 10.3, 10.8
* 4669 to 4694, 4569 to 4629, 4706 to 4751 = -2.4 Ang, 8.48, 11.8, 10.6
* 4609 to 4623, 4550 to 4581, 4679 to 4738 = 9.0 Ang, 11.8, 12.6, 12.1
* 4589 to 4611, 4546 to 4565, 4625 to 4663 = 4.5 Ang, 12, 7.54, 9.76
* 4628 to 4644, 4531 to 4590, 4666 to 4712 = 8.1 Ang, 11.4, 12.3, 11.9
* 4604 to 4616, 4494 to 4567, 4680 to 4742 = 7.9 Ang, 11.2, 12.6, 11.8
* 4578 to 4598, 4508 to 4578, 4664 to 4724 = 1.8 Ang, 11.1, 12.3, 11.5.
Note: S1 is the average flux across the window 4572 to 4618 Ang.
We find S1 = 8.67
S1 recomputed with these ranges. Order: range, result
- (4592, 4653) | 6.43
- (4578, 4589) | 10.8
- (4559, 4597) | 11.1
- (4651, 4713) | 11.9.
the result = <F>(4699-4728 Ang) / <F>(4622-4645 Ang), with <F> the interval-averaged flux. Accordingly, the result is 1.96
